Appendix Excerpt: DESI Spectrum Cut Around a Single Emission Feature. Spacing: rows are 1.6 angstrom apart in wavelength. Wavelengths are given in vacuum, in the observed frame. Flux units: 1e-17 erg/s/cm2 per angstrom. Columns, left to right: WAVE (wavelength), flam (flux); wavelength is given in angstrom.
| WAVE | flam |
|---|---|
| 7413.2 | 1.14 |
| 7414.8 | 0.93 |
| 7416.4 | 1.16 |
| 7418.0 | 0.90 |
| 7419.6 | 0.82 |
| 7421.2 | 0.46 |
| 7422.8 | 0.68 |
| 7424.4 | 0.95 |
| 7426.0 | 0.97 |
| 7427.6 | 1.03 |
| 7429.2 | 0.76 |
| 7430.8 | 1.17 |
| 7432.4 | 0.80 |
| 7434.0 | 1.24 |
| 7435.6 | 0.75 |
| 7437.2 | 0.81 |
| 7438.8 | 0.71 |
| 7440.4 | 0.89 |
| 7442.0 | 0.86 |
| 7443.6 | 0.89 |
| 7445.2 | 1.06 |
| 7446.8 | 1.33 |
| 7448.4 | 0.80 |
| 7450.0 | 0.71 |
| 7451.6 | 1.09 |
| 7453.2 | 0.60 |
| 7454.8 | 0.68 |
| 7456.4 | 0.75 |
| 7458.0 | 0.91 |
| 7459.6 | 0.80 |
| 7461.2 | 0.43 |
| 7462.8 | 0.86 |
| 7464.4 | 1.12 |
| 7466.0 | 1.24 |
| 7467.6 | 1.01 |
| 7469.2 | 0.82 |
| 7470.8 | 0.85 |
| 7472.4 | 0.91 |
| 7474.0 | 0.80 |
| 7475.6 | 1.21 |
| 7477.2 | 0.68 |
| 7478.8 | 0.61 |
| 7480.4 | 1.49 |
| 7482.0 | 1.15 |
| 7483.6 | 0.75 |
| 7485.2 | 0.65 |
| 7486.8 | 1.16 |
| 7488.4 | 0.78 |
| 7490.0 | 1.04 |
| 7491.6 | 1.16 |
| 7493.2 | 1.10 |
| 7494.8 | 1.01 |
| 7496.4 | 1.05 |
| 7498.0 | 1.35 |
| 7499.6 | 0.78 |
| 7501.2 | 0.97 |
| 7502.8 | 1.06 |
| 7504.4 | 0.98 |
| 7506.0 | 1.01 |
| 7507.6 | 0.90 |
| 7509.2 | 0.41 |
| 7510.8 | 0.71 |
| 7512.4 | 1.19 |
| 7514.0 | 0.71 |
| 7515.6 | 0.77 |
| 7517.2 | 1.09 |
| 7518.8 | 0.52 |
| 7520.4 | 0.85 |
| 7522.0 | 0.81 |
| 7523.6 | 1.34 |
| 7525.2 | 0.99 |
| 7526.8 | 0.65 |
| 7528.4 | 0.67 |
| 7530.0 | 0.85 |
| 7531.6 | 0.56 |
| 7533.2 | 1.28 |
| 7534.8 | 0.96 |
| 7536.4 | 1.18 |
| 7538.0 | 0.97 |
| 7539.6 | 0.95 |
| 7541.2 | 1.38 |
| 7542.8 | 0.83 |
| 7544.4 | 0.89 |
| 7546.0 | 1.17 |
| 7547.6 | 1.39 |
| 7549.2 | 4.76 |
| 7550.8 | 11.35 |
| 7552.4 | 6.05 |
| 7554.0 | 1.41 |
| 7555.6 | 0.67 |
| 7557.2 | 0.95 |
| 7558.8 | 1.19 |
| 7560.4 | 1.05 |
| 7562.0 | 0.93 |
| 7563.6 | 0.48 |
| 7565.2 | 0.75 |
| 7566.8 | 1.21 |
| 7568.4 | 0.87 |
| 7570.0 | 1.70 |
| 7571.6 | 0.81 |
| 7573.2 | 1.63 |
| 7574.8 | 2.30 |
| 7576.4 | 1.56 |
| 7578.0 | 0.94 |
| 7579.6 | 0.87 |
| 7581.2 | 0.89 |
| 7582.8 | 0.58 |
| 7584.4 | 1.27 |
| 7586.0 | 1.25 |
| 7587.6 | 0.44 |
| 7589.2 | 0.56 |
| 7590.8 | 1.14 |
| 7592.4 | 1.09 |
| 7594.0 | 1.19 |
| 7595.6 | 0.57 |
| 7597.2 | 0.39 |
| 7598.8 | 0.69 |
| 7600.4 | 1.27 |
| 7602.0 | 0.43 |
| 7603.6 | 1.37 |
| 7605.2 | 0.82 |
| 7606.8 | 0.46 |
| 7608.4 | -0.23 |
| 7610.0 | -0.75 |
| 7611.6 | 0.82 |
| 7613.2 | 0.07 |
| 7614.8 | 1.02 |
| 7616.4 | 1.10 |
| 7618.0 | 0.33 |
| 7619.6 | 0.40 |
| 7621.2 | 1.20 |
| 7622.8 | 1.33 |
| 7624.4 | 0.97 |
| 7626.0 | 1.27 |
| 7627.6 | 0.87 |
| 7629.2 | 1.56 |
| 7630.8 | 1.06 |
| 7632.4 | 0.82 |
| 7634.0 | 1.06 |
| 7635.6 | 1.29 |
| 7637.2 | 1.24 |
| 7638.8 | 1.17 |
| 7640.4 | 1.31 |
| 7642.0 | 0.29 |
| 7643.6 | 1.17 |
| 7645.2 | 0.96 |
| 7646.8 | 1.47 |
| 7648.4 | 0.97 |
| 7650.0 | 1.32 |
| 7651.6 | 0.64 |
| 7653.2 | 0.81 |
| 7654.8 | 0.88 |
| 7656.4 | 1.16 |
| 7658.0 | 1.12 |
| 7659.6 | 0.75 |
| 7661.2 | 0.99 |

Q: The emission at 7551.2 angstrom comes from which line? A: Halpha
